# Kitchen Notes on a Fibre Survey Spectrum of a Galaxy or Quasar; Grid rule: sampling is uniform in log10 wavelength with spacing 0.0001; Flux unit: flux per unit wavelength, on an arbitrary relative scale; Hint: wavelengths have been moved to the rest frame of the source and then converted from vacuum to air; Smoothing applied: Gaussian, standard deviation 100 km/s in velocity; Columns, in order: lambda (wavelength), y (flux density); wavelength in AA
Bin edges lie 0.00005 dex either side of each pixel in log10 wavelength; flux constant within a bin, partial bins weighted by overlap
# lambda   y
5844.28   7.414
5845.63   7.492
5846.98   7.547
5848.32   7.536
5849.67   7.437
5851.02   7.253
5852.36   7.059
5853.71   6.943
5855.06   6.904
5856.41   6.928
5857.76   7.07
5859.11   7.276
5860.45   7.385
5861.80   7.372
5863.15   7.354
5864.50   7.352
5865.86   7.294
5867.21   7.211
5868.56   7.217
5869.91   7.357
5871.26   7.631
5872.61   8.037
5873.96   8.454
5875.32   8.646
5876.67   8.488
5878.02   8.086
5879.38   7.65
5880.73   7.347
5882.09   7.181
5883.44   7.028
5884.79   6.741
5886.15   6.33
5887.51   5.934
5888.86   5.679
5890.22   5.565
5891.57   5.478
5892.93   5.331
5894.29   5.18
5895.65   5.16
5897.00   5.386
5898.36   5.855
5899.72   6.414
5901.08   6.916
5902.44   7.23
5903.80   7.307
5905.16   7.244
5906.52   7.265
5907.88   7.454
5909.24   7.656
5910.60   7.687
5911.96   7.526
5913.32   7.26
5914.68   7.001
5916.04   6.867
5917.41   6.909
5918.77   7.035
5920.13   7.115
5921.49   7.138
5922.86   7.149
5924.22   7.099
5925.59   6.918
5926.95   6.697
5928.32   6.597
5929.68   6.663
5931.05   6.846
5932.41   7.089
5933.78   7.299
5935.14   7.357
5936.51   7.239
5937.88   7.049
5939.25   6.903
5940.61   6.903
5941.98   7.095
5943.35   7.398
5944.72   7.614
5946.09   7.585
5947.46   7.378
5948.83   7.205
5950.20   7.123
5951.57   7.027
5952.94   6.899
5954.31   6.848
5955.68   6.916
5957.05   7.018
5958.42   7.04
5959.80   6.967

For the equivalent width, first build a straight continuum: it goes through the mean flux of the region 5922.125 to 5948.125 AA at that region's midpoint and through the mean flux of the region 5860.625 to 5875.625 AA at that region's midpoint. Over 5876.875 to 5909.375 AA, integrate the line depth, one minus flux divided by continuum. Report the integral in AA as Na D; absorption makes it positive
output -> 3.68 AA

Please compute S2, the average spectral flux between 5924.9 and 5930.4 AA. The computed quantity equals 6.71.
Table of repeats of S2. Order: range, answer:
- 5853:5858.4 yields 6.95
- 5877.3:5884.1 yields 7.47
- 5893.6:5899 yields 5.39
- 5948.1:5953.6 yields 7.07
